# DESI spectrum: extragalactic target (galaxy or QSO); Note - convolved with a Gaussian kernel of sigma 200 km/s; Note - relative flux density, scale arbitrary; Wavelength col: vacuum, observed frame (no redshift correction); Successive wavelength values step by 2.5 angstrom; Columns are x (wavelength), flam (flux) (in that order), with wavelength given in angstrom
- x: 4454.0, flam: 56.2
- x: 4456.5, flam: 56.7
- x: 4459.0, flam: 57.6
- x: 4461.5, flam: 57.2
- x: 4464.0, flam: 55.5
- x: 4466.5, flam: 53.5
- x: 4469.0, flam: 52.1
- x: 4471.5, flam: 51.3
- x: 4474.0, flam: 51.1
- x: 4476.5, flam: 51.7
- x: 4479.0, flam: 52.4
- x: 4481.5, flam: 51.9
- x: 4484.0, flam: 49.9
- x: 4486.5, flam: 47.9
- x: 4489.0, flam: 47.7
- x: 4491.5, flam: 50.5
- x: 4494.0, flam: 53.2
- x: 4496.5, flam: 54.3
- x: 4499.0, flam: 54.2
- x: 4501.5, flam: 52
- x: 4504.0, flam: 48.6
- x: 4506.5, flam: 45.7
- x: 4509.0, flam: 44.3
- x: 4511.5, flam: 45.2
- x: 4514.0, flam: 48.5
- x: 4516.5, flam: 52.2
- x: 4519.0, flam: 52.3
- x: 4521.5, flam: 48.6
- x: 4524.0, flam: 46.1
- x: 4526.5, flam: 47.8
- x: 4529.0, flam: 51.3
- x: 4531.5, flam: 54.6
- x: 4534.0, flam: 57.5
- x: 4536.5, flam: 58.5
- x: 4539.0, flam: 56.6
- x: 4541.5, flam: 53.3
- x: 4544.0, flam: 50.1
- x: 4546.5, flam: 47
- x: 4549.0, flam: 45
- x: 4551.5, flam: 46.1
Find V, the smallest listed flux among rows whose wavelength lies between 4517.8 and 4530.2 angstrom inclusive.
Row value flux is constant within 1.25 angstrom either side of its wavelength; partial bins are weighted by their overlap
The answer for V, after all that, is 46.1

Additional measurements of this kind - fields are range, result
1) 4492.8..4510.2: 44.3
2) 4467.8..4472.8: 51.3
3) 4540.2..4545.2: 50.1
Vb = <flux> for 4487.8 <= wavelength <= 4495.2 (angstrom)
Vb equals 50.5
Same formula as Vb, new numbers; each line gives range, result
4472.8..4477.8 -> 51.4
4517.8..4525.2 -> 49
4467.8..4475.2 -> 51.5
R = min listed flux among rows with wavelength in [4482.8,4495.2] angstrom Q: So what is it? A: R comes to 47.7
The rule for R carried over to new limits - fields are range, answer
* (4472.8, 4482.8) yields 51.1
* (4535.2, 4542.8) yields 53.3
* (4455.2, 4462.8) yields 56.7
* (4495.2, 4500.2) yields 54.2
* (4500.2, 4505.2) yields 48.6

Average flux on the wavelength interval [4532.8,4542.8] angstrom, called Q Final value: 56.4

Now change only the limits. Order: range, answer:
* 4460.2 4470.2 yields 54.6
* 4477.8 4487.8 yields 50.5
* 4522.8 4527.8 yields 47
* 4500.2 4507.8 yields 48.8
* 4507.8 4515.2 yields 46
